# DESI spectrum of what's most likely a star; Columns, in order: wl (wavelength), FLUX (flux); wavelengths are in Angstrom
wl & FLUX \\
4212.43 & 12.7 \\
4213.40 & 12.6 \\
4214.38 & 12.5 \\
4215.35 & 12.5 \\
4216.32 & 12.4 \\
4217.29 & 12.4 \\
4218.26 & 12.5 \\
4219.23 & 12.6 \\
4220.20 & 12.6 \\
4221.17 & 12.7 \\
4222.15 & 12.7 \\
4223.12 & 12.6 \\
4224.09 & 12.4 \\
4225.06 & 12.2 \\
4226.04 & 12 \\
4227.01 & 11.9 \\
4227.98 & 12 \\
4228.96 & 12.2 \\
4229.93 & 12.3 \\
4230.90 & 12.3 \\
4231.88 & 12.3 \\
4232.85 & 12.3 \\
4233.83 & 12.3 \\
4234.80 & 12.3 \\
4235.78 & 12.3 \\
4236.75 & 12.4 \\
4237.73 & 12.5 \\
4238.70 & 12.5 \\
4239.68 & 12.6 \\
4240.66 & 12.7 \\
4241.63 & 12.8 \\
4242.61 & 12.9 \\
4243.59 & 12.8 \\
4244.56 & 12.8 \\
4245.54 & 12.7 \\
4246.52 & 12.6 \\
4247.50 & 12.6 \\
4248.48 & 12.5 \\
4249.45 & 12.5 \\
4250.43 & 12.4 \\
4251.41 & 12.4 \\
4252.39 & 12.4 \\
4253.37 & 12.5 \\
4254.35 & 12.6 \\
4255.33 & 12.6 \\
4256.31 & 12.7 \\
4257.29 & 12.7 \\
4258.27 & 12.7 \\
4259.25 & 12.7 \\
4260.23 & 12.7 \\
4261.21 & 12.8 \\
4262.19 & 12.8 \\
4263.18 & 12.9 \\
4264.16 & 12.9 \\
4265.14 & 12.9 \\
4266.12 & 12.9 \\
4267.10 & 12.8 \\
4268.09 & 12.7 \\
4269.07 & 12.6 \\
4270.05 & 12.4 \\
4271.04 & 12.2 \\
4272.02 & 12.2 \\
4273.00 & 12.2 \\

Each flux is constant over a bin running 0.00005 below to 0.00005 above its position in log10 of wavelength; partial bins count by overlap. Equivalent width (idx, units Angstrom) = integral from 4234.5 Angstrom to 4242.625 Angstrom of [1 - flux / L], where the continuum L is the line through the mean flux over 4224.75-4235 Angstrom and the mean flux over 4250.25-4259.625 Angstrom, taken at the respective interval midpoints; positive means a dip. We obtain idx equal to -0.1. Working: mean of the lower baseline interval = 12.2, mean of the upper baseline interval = 12.6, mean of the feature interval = 12.5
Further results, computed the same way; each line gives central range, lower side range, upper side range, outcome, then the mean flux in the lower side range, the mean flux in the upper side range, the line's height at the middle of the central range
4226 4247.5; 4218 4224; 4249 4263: 0.3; 12.6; 12.6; 12.6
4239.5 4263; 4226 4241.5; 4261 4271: -0.2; 12.3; 12.7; 12.6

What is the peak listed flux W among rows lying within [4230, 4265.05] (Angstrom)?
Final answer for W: 12.9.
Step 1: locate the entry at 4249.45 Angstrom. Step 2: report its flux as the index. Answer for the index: 12.5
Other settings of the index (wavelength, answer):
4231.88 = 12.3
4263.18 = 12.9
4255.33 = 12.6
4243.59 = 12.8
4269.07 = 12.6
